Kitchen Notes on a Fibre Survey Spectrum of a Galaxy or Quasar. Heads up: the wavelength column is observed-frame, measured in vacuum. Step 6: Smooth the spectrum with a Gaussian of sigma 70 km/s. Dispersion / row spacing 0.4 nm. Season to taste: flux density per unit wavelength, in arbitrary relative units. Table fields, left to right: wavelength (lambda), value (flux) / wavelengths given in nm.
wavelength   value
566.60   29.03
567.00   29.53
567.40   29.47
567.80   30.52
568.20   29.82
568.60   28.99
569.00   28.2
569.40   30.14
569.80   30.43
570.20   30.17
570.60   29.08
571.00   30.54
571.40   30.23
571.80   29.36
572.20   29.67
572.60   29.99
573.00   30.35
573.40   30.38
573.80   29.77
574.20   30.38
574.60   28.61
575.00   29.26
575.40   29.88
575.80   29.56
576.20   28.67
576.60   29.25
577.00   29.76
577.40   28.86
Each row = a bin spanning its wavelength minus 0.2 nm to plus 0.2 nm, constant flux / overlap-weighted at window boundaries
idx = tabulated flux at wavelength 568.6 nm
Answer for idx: 28.99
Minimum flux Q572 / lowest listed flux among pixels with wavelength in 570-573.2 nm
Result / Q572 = 29.08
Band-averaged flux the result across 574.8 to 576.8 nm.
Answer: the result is 29.3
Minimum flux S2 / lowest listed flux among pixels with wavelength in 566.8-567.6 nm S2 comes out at 29.47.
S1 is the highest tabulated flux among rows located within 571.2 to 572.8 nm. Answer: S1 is 30.23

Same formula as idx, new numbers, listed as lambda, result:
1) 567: 29.53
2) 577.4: 28.86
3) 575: 29.26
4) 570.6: 29.08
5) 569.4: 30.14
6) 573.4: 30.38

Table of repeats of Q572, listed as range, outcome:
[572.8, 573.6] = 30.35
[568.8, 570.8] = 28.2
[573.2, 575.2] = 28.61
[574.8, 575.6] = 29.26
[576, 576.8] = 28.67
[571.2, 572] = 29.36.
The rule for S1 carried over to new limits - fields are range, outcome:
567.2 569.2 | 30.52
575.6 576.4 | 29.56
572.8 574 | 30.38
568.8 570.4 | 30.43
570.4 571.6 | 30.54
